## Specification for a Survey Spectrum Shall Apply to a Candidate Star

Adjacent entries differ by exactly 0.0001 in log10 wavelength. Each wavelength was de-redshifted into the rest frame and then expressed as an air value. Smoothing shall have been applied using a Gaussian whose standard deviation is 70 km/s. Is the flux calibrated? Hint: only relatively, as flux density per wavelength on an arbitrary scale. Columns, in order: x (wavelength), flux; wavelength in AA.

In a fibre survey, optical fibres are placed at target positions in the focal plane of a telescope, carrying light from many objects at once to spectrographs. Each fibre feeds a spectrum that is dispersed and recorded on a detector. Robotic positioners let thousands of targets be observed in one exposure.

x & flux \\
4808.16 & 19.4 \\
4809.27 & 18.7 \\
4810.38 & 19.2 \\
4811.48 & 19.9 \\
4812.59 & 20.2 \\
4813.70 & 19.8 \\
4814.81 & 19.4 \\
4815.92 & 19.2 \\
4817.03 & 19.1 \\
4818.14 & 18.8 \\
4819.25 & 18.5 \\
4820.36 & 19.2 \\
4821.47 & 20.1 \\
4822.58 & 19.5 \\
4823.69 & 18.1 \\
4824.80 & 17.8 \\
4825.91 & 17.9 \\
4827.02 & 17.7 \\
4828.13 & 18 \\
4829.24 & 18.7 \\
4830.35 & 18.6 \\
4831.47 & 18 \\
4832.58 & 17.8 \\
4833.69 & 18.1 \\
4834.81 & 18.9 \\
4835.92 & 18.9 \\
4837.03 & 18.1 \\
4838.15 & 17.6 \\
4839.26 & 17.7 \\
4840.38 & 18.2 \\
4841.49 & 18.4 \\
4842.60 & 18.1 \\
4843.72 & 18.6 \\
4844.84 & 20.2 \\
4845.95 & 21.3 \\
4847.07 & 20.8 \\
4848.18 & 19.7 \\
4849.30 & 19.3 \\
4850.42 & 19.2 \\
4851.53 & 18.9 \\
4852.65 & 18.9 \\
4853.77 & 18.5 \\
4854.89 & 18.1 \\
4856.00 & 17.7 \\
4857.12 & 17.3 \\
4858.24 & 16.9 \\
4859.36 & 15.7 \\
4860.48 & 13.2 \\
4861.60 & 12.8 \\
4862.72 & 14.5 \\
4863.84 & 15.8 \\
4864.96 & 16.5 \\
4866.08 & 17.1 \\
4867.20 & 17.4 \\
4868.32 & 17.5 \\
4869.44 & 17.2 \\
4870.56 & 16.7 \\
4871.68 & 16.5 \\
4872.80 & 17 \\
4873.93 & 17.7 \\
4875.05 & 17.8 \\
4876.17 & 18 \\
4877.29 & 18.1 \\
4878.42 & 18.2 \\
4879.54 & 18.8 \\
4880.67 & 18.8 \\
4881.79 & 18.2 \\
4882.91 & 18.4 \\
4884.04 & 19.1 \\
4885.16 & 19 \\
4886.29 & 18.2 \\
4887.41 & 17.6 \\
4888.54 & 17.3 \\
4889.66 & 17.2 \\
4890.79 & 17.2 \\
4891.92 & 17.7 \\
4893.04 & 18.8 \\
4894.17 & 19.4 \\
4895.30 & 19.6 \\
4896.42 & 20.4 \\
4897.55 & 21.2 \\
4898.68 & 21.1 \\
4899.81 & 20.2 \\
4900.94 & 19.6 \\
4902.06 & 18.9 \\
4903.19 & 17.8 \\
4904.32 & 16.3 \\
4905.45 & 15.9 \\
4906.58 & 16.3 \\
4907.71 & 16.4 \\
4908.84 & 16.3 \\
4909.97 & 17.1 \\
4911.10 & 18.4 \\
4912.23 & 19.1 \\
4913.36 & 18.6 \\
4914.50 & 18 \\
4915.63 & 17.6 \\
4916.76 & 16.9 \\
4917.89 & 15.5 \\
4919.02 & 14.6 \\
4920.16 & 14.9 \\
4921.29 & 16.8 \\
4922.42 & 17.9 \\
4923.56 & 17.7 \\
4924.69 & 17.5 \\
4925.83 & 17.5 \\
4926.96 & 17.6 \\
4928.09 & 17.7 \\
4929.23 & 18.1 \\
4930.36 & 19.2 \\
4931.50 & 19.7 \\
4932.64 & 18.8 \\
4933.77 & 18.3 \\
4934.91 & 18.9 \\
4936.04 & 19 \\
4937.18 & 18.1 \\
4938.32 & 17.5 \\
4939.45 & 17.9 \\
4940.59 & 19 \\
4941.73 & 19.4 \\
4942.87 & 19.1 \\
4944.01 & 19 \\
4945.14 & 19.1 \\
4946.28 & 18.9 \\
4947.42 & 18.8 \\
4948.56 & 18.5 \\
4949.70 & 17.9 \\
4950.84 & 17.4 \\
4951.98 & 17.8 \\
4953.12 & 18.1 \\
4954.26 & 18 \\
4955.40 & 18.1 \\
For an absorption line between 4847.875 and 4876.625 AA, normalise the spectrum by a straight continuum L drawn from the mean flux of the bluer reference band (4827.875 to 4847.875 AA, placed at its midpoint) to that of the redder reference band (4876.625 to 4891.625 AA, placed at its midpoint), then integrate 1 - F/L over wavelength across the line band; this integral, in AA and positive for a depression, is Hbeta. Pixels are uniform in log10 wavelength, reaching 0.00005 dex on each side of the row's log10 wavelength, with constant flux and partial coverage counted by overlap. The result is 2.0 AA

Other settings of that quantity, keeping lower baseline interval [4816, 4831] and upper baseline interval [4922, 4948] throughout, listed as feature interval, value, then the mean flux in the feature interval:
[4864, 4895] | 1.2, 17.8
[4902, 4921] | 1.6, 16.9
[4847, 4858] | -0.1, 18.7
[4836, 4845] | 0.1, 18.3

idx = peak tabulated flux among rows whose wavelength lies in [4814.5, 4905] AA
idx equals 21.3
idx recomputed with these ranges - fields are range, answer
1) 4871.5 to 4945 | 21.2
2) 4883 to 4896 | 19.6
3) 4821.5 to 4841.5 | 19.5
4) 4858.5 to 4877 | 18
